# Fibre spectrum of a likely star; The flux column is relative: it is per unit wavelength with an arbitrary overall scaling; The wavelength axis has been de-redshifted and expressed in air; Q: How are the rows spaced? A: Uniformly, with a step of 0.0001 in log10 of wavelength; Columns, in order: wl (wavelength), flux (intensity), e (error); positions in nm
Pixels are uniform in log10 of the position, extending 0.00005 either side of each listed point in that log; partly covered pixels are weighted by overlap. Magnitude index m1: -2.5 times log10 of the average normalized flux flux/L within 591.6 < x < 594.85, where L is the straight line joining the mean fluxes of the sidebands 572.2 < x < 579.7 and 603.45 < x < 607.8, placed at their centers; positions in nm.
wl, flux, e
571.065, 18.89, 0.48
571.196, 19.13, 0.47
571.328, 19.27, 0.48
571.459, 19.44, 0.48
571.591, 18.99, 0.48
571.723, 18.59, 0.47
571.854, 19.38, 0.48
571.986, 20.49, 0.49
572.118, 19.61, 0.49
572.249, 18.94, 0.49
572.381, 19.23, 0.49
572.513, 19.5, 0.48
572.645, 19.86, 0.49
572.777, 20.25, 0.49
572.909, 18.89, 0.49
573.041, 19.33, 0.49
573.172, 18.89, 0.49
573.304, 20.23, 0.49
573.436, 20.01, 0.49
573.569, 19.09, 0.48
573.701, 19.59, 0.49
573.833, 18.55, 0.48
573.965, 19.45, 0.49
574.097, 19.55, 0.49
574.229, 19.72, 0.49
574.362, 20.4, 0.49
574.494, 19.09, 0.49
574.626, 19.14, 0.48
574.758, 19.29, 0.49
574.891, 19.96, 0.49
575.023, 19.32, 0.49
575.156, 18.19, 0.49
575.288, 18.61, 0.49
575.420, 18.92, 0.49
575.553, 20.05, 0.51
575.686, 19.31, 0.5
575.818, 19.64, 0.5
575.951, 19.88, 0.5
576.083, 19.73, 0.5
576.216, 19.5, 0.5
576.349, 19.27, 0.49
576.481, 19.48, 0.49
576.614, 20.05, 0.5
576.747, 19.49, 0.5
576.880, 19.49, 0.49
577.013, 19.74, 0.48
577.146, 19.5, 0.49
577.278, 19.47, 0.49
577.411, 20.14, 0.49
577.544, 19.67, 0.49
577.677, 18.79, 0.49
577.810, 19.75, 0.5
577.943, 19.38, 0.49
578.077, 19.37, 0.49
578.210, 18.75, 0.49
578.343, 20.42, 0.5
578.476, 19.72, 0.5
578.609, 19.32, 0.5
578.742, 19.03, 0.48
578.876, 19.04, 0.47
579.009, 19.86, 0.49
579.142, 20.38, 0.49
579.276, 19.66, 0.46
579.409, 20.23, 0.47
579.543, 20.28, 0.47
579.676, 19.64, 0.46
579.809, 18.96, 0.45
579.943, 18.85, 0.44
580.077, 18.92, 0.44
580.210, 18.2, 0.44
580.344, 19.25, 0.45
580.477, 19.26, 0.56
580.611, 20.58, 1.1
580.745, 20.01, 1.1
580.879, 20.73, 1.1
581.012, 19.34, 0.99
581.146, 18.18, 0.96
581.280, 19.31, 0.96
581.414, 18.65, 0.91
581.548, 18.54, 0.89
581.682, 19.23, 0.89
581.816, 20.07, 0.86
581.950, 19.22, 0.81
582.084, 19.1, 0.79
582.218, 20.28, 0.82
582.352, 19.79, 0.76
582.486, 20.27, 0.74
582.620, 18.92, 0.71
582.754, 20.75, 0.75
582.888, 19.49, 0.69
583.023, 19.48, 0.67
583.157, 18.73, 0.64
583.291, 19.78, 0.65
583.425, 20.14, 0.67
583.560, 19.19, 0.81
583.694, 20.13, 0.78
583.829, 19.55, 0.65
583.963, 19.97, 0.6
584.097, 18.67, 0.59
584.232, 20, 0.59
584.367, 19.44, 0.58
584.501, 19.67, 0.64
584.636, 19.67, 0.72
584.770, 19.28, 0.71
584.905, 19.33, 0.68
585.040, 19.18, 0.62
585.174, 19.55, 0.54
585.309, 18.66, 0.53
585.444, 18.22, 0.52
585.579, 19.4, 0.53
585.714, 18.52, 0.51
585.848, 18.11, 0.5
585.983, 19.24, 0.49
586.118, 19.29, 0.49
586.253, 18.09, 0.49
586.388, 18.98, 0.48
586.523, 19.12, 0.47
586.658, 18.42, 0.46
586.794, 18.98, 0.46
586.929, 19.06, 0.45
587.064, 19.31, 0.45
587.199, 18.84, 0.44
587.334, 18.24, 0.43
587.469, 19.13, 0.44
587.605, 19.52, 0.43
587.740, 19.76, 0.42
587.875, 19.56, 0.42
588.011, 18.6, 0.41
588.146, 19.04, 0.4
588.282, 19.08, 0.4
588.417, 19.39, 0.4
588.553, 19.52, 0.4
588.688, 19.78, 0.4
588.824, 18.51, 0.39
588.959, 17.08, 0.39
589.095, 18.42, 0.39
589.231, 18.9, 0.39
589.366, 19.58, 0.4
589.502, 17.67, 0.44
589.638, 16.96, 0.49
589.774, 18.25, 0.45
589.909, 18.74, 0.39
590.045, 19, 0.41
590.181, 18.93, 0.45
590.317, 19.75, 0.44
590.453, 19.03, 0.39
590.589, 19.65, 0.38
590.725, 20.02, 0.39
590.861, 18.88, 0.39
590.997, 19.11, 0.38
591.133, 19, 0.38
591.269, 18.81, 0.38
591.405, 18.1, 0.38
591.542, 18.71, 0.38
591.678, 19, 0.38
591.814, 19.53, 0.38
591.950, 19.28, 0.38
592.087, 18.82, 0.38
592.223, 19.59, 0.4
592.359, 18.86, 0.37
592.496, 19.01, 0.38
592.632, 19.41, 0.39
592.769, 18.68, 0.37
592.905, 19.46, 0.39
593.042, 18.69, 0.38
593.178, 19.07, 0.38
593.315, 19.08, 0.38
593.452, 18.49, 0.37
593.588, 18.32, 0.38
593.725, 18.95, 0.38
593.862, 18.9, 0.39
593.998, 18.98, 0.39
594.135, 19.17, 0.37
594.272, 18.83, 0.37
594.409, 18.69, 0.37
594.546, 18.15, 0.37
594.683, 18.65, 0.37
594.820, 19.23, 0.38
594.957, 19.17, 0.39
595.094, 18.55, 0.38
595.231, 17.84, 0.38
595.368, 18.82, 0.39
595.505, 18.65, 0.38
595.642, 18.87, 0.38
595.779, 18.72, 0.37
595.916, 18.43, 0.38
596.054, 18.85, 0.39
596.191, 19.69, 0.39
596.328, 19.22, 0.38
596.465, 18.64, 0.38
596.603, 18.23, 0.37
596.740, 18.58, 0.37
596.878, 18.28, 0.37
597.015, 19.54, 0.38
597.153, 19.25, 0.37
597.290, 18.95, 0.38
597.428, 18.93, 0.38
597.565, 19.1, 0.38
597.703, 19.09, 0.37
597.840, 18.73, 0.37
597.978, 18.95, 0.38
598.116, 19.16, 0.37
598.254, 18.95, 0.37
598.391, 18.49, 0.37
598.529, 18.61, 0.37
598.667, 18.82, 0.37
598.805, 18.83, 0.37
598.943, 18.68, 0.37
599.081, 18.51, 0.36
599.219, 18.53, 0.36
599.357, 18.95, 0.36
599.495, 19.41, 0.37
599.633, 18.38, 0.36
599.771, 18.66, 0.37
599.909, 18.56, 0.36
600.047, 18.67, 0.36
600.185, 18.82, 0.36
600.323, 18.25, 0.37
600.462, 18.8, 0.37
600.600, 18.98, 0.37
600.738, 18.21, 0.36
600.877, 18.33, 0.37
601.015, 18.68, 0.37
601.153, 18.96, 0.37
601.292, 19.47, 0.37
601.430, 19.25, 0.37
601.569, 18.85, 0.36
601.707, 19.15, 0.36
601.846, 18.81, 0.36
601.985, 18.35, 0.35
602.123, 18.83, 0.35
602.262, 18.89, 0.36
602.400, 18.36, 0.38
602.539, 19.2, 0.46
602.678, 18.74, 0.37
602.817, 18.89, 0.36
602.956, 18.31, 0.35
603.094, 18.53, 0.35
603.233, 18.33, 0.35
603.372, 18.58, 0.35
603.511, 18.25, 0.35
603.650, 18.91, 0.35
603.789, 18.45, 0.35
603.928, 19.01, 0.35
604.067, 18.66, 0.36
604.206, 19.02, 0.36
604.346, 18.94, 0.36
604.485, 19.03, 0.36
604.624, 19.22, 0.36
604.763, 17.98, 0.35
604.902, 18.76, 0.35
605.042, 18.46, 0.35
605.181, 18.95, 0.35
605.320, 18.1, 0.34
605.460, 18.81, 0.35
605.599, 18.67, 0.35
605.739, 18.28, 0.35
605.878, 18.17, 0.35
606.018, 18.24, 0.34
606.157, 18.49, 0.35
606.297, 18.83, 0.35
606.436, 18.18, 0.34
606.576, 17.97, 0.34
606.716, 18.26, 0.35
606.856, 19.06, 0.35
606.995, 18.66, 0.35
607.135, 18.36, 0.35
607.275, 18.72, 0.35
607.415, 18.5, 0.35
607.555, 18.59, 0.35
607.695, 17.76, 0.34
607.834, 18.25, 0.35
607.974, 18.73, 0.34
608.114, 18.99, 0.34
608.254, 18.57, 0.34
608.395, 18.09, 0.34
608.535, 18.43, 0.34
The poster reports 0.00 mag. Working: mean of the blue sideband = 19.5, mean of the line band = 18.9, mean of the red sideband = 18.6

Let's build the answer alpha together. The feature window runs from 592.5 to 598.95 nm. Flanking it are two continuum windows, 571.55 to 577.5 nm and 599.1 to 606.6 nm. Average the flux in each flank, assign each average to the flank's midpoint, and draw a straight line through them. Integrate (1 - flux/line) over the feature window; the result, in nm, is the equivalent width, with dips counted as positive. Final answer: 0.01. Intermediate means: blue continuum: 19.5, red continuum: 18.7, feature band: 18.8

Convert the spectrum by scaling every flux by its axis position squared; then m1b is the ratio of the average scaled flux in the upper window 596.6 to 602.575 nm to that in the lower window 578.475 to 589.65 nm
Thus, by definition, 1.03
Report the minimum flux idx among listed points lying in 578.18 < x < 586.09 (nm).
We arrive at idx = 18.11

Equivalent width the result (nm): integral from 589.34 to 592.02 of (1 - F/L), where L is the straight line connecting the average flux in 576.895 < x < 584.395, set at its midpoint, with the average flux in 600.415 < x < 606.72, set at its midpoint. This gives 0.04 nm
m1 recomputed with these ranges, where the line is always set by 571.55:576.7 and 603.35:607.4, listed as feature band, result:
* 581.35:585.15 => -0.019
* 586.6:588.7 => -0.003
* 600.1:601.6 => -0.004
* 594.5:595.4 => 0.014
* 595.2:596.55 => 0.003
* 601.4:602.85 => -0.009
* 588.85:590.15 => 0.041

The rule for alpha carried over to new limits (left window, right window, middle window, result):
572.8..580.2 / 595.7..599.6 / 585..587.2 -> 0.04 nm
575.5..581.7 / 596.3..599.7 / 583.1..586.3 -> 0.01 nm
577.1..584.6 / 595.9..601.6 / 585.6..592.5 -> 0.10 nm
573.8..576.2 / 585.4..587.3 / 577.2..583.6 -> -0.13 nm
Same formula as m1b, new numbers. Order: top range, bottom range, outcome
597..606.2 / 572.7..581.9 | 1.05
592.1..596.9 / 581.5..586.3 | 1.01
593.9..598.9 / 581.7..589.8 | 1.02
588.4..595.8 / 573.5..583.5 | 1.01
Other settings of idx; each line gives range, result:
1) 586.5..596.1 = 16.96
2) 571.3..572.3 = 18.59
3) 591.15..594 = 18.1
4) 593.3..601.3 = 17.84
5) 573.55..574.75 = 18.55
